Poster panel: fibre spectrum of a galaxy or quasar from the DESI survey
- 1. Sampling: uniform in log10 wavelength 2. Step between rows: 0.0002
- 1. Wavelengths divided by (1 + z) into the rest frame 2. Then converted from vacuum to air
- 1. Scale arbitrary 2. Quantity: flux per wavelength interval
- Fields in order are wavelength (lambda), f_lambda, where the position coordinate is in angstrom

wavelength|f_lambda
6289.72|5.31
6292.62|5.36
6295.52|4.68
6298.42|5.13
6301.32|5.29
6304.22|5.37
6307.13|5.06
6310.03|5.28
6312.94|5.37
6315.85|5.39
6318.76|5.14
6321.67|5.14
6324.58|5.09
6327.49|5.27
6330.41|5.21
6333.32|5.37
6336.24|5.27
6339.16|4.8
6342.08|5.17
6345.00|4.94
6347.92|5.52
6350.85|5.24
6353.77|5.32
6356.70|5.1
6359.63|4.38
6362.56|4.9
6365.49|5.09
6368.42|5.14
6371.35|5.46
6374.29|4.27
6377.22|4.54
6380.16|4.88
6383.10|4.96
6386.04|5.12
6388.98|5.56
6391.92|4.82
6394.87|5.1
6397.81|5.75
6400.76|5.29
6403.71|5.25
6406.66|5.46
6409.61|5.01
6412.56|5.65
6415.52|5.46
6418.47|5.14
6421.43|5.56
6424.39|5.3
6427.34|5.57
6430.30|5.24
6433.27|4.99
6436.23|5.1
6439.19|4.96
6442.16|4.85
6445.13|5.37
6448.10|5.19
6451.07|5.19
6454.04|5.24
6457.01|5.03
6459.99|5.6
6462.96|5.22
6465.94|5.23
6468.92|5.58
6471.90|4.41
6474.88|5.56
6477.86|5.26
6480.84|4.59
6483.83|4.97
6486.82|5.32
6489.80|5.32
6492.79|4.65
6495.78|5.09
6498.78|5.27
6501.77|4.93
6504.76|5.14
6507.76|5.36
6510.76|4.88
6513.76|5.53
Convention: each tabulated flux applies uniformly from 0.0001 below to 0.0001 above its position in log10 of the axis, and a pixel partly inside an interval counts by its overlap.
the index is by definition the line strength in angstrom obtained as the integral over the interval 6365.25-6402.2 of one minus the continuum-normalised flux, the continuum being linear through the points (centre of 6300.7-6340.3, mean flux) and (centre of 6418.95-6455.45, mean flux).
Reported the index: 1.0 angstrom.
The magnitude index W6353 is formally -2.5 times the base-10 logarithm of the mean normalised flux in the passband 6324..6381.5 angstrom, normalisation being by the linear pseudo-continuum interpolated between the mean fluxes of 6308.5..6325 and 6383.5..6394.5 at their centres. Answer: 0.03 mag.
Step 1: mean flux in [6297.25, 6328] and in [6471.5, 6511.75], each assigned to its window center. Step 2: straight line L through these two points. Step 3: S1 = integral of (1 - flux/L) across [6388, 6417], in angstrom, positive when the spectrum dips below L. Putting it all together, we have -1.0 angstrom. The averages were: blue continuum 5.23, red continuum 5.07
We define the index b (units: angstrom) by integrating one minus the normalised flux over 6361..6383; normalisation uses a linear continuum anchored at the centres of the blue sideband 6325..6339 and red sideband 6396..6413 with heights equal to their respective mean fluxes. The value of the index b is 1.7 angstrom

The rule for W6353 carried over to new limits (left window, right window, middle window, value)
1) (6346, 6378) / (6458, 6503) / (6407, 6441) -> -0.042 mag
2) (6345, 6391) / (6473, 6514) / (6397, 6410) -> -0.064 mag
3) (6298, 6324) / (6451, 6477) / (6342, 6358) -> 0.004 mag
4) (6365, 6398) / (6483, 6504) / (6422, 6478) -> -0.031 mag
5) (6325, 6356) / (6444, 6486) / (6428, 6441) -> 0.018 mag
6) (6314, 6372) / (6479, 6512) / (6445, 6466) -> -0.038 mag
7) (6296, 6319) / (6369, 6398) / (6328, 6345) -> 0.001 mag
